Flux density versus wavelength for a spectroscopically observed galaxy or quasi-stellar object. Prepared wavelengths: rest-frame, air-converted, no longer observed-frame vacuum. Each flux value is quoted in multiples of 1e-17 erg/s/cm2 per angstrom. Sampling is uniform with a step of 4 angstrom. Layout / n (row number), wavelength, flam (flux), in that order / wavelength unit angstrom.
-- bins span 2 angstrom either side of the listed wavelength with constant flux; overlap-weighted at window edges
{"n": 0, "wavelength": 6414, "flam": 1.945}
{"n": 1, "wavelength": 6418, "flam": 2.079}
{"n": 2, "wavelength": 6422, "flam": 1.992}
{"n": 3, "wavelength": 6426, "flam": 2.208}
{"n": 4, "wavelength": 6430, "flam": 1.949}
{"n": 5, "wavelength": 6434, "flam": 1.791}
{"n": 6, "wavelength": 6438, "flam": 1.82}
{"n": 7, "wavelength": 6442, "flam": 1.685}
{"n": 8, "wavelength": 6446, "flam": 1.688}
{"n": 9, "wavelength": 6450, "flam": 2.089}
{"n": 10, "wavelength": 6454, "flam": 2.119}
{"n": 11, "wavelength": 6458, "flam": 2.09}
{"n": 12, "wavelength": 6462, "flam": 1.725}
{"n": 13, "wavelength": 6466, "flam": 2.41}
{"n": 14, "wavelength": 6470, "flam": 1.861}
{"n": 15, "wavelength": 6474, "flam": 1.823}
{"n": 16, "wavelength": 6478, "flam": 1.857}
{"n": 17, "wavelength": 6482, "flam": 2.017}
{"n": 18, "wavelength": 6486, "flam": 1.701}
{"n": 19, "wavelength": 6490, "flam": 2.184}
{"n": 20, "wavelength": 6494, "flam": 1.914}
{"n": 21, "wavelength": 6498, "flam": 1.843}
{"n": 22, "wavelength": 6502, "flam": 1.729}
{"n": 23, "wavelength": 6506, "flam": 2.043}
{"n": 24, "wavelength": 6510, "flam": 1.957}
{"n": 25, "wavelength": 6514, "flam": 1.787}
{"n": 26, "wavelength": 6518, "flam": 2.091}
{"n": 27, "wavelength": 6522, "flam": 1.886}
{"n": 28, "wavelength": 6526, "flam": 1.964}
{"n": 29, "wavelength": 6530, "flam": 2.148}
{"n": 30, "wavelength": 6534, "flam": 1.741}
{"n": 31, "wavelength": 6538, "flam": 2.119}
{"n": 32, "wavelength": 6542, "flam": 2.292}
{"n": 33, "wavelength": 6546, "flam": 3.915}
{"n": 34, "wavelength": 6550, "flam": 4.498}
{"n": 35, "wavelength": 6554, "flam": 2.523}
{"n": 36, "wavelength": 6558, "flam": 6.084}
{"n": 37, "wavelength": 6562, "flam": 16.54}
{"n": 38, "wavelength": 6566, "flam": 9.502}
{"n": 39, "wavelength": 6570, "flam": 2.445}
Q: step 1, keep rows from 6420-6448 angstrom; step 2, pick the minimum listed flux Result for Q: 1.685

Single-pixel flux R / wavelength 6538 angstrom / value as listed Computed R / 2.119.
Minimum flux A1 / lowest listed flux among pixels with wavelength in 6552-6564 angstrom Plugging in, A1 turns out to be 2.523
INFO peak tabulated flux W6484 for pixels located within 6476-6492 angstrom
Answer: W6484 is 2.184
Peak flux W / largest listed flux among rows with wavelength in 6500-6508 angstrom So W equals 2.043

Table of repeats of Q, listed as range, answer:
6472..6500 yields 1.701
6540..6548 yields 2.292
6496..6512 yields 1.729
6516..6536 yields 1.741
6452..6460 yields 2.09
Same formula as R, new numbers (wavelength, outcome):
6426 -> 2.208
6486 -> 1.701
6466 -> 2.41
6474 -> 1.823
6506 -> 2.043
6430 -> 1.949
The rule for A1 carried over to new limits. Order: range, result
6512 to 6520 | 1.787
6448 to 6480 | 1.725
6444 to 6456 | 1.688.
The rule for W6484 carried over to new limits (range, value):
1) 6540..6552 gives 4.498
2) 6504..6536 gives 2.148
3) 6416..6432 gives 2.208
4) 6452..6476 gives 2.41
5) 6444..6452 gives 2.089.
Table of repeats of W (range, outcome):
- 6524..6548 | 3.915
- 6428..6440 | 1.949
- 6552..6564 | 16.54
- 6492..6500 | 1.914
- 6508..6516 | 1.957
